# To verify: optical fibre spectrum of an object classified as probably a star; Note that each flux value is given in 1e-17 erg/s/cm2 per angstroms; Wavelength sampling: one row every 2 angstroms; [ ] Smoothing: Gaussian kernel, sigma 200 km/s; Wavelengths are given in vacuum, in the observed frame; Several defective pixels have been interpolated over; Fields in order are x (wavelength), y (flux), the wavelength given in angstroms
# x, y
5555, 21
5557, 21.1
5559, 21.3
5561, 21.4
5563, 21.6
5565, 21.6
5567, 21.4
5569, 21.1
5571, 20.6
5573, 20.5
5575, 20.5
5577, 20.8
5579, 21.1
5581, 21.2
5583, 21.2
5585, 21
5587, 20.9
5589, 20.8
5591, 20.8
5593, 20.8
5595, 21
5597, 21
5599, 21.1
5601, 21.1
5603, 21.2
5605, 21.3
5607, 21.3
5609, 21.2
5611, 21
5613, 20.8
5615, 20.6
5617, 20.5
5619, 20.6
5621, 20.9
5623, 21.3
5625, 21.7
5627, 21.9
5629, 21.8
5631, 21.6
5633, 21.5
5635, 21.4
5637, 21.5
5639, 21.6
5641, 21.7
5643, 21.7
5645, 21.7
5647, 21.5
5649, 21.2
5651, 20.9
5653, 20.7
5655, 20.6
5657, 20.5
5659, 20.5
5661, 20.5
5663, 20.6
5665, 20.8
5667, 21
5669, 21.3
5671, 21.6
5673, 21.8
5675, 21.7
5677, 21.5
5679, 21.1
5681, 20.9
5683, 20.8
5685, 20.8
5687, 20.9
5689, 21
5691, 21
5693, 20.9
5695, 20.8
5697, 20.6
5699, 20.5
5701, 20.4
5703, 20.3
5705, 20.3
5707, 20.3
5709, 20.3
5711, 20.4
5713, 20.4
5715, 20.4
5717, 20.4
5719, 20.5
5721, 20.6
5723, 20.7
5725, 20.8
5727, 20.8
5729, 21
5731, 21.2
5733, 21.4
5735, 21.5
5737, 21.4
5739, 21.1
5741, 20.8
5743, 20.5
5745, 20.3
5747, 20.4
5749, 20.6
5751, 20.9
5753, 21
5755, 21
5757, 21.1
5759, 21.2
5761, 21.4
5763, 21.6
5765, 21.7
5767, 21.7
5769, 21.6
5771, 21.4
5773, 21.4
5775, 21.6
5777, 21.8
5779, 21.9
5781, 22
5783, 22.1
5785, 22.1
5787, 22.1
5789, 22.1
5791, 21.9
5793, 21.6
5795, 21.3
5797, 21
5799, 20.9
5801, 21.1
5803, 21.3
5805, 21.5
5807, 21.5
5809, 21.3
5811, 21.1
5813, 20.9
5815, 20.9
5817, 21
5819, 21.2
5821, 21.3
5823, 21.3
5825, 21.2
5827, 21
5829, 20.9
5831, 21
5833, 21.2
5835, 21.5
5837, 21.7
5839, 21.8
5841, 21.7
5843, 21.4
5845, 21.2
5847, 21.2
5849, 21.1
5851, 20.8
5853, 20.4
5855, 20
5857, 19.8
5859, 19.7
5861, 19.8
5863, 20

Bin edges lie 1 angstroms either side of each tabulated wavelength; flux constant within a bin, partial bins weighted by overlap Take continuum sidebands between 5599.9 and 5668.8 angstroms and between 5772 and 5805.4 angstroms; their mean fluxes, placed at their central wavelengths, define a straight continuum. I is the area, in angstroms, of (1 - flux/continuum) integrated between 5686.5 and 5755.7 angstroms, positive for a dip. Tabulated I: 2.2 angstroms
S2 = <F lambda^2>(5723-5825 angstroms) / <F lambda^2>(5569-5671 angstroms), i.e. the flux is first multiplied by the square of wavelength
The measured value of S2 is 1.07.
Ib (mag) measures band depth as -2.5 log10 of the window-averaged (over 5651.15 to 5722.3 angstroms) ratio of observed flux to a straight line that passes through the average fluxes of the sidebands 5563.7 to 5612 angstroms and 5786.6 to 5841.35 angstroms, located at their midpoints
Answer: 0.02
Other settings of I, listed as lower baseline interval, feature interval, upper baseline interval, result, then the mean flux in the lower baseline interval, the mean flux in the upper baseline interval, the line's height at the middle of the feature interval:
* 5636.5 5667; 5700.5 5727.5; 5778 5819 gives 0.98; 21.1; 21.5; 21.2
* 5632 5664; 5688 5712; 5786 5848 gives 0.71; 21.1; 21.3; 21.2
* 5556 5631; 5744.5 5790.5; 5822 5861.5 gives -1.01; 21.1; 20.9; 21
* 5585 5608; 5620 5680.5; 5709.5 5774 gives -0.75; 21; 21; 21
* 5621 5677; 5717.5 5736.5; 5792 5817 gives 0.26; 21.3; 21.2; 21.2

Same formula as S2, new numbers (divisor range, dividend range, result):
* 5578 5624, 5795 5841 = 1.09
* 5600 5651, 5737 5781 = 1.04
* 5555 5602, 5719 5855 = 1.09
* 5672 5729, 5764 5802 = 1.07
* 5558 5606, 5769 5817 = 1.10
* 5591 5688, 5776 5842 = 1.08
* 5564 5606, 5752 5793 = 1.10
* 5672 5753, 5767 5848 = 1.06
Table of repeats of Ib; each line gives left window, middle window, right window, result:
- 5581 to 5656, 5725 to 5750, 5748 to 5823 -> 0.02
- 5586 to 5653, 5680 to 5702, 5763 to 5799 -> 0.03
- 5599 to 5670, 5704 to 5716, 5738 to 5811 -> 0.05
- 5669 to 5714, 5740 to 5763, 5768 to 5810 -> 0.02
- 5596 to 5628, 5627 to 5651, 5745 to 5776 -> -0.02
